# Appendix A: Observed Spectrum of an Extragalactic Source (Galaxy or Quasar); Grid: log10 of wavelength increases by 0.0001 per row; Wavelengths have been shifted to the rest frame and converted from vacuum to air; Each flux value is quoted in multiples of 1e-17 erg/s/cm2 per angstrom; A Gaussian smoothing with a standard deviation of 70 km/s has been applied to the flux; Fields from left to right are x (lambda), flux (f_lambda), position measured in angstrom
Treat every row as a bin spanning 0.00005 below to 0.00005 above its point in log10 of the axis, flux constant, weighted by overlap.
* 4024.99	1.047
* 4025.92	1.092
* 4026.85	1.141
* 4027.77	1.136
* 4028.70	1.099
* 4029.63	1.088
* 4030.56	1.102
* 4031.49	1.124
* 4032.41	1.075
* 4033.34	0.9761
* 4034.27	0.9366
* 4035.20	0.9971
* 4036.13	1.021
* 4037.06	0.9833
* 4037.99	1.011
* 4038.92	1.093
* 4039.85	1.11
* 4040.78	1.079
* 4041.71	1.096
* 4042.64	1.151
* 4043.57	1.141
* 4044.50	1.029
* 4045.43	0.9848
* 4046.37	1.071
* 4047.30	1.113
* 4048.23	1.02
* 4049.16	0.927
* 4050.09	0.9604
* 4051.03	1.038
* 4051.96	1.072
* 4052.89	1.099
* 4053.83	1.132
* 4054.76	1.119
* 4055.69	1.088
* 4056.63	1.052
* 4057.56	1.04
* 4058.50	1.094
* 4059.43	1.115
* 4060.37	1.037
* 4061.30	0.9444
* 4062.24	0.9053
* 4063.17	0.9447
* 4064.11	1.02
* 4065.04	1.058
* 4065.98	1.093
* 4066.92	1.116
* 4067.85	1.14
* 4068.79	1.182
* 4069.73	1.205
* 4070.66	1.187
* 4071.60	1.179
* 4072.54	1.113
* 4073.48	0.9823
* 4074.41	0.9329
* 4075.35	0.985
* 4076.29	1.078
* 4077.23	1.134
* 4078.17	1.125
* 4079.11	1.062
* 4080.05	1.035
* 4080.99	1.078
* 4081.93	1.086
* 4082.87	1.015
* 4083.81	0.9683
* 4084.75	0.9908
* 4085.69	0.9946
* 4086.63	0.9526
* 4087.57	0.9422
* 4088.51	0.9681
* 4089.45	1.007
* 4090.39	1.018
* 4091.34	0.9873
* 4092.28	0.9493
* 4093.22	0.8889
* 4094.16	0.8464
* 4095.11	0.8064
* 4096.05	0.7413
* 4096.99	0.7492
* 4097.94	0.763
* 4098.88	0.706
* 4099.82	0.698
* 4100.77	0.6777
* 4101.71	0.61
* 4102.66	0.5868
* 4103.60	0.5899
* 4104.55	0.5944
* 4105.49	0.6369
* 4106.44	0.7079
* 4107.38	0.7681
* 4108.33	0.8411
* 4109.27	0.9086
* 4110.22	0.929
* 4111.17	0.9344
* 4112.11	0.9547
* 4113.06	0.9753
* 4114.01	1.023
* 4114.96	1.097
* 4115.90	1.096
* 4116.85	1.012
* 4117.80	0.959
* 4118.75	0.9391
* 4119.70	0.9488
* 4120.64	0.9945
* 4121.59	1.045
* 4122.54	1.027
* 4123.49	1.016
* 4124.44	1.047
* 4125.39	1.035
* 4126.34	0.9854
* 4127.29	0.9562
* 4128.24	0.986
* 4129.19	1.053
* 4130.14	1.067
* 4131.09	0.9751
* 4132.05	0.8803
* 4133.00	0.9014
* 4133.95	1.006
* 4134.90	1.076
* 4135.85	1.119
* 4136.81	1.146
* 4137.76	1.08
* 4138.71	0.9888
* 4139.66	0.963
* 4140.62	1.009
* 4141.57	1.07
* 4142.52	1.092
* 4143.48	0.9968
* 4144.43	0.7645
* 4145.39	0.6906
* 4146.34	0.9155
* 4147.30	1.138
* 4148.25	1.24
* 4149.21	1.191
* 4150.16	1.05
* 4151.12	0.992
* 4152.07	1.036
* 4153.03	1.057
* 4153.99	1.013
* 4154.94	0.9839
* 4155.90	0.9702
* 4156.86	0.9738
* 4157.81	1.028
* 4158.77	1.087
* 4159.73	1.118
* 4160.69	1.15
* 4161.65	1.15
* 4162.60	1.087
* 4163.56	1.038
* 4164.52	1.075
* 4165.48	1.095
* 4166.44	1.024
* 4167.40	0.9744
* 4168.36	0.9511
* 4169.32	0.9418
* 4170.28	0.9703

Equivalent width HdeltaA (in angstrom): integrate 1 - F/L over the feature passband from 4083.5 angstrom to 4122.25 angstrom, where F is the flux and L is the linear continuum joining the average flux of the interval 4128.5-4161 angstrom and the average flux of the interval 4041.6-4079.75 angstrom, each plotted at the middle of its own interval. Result 6.3 angstrom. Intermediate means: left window 1.07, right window 1.02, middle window 0.874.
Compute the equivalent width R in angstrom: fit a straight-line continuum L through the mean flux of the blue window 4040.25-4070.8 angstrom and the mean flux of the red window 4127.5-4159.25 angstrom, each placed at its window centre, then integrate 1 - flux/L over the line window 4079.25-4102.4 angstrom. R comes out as 3.4 angstrom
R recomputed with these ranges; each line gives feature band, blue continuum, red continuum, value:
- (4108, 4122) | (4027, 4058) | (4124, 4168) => 0.8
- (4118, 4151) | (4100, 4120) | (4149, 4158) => -2.3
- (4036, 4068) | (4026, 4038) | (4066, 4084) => 0.5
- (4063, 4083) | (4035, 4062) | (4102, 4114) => -2.9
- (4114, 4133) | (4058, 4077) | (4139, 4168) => 0.7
